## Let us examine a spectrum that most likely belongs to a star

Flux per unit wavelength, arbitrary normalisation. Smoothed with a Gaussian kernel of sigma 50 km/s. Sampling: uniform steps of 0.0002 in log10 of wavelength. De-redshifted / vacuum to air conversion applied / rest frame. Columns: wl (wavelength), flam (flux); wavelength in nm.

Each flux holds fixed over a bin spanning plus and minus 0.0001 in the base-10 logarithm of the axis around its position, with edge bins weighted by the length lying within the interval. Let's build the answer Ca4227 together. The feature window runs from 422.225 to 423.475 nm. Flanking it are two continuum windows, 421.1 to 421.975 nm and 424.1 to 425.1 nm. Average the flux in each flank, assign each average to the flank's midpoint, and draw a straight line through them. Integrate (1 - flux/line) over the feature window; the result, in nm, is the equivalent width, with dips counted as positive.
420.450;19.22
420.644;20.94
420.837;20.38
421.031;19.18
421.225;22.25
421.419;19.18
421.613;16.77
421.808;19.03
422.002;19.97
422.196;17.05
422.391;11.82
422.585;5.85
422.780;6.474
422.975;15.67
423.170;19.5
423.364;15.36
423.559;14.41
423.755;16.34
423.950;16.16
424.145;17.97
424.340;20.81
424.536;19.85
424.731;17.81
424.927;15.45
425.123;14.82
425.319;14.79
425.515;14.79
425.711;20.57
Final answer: 0.40 nm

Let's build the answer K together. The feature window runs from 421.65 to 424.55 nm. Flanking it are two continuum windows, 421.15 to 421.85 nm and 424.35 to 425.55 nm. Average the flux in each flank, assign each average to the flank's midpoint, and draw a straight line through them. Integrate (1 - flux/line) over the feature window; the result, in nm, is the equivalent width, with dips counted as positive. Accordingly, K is 0.37 nm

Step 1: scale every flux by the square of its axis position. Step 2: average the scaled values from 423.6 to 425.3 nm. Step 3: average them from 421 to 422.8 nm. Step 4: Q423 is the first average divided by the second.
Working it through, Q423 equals 1.09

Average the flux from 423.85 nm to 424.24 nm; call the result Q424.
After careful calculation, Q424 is 17.1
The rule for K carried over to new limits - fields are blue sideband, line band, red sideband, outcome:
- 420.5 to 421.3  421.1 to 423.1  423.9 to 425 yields 0.44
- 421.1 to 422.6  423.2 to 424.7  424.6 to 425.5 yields -0.11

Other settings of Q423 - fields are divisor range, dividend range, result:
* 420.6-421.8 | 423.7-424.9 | 0.93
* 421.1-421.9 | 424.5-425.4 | 0.86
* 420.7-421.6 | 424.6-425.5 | 0.80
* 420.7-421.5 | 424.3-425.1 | 0.90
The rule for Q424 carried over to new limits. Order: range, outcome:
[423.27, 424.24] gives 16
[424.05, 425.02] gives 18.4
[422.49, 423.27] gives 11.9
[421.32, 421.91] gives 18.3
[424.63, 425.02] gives 16.7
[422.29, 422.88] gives 8.12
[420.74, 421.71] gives 19.6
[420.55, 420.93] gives 20.7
